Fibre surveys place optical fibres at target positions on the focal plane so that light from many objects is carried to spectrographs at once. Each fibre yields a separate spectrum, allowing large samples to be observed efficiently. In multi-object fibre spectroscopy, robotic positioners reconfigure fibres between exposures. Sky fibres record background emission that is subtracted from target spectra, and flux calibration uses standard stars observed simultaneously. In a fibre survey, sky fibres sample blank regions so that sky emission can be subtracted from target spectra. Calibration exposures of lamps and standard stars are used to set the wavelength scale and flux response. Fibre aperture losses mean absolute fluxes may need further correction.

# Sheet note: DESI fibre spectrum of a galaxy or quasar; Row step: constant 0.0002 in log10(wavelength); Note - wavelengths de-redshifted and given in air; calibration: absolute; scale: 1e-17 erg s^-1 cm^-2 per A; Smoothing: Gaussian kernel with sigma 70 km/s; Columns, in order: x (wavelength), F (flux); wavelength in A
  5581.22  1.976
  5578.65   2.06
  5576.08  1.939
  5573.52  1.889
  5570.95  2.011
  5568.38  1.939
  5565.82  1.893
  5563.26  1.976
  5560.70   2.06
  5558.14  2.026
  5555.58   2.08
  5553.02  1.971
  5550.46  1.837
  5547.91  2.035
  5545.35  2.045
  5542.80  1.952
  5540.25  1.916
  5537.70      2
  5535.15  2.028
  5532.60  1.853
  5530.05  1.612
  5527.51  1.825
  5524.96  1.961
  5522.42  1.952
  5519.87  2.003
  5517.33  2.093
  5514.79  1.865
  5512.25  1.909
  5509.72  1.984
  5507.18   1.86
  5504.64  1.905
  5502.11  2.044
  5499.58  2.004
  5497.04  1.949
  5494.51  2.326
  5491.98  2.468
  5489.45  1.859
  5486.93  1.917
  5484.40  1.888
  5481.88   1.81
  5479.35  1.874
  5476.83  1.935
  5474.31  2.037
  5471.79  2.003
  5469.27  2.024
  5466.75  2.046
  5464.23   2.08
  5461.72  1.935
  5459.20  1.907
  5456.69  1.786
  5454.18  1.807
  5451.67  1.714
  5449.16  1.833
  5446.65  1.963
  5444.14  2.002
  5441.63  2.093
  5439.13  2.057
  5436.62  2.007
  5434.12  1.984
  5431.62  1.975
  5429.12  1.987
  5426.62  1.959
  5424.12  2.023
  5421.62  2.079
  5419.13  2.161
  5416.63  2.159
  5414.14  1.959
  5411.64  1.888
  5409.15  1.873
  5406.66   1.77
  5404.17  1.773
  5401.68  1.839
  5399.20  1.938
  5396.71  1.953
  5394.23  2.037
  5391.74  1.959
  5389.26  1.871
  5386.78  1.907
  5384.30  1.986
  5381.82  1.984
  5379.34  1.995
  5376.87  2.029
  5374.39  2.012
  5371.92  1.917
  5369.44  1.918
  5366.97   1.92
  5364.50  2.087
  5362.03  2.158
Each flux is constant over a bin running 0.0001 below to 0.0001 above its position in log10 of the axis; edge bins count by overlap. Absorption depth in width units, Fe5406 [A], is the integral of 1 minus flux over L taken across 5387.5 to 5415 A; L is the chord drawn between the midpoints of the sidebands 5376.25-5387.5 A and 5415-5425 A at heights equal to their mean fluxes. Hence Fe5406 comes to 2.0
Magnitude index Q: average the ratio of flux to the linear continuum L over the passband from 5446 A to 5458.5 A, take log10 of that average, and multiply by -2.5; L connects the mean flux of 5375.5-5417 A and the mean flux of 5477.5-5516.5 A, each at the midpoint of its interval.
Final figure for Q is 0.08 mag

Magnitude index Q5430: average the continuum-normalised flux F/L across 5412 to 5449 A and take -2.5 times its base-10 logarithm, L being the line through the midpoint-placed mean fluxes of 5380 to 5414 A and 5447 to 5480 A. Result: -0.06 mag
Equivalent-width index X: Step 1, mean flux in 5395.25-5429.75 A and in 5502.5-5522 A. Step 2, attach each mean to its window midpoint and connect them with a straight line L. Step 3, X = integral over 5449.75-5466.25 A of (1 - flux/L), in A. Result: 0.63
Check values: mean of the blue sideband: 1.95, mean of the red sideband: 1.95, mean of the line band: 1.88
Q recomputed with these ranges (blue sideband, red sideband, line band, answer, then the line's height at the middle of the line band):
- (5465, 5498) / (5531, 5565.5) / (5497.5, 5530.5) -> 0.035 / 2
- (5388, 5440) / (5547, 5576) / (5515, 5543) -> 0.026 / 1.97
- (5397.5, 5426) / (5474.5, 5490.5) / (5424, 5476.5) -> -0.024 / 1.92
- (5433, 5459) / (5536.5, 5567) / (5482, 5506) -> -0.043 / 1.95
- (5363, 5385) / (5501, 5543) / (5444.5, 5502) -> -0.011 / 1.95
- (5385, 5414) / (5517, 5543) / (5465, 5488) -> -0.023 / 1.91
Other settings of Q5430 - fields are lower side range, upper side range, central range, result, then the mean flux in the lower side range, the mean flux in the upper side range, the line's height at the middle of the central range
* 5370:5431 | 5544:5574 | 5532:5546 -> 0.01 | 1.96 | 1.98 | 1.98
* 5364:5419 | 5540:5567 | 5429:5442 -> -0.03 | 1.95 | 1.98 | 1.96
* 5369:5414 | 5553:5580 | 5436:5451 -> -0.02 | 1.93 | 1.99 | 1.94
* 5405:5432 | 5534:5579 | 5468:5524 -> 0.00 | 1.98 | 1.98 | 1.98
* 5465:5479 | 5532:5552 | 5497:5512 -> 0.02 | 2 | 1.96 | 1.98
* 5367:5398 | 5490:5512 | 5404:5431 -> 0.01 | 1.96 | 2.05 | 1.99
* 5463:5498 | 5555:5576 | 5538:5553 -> 0.01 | 2.02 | 1.98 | 1.99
